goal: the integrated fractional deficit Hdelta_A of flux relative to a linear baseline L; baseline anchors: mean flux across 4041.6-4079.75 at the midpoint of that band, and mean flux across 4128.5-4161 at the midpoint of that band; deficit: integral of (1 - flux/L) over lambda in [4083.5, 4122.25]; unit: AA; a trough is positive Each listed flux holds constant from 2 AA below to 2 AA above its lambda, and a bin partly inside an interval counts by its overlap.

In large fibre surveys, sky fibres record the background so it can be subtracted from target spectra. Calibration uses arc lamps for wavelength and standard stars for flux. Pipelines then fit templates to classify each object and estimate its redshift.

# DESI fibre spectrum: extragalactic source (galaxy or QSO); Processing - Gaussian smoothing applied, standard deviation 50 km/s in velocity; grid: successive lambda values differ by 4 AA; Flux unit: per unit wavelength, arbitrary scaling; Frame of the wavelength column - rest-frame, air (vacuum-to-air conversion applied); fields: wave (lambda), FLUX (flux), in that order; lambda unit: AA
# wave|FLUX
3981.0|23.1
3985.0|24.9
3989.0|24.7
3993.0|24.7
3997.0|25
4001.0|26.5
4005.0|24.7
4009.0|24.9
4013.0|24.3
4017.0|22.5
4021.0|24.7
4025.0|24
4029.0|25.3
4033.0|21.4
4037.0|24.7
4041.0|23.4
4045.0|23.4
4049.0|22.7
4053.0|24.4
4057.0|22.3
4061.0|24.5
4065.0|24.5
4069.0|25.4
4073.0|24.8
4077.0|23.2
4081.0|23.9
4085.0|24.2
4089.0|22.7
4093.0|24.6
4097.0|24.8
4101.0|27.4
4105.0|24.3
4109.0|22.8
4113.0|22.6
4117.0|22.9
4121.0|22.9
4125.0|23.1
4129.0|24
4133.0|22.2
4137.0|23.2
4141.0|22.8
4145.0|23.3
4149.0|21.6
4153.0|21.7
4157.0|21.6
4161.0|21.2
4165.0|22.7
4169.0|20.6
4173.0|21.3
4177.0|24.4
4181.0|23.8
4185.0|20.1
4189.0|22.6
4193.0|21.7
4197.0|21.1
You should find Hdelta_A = -1.3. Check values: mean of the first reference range 23.9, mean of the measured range 23.9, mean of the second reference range 22.4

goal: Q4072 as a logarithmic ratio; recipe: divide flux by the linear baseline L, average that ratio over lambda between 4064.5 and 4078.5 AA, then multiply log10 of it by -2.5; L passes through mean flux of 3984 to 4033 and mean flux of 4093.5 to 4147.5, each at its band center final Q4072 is -0.02 mag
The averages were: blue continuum 24.5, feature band 24.5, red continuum 23.6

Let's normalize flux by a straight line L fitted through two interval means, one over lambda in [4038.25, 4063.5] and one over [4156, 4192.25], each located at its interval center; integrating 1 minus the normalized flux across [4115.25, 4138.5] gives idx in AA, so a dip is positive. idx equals -0.5 AA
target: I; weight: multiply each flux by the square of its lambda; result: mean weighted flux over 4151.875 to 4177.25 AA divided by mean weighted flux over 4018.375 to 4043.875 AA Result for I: 1.0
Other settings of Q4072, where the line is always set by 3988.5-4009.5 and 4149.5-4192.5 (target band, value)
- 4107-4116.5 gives 0.015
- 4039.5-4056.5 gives 0.039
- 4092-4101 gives -0.088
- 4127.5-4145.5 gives -0.022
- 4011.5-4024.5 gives 0.042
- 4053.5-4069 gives -0.003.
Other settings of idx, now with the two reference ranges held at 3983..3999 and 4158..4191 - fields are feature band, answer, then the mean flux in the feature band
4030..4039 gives 0.3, 23.3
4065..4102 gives -1.6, 24.5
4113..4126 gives 0.0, 22.9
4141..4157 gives 0.2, 22.2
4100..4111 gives -0.7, 24.6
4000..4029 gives 0.0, 24.5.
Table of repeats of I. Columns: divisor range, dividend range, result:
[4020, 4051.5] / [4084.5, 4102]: 1.07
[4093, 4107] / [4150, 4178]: 0.89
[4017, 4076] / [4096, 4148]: 1.02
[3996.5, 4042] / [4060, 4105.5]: 1.04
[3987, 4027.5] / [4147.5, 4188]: 0.96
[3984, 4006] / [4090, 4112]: 1.03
